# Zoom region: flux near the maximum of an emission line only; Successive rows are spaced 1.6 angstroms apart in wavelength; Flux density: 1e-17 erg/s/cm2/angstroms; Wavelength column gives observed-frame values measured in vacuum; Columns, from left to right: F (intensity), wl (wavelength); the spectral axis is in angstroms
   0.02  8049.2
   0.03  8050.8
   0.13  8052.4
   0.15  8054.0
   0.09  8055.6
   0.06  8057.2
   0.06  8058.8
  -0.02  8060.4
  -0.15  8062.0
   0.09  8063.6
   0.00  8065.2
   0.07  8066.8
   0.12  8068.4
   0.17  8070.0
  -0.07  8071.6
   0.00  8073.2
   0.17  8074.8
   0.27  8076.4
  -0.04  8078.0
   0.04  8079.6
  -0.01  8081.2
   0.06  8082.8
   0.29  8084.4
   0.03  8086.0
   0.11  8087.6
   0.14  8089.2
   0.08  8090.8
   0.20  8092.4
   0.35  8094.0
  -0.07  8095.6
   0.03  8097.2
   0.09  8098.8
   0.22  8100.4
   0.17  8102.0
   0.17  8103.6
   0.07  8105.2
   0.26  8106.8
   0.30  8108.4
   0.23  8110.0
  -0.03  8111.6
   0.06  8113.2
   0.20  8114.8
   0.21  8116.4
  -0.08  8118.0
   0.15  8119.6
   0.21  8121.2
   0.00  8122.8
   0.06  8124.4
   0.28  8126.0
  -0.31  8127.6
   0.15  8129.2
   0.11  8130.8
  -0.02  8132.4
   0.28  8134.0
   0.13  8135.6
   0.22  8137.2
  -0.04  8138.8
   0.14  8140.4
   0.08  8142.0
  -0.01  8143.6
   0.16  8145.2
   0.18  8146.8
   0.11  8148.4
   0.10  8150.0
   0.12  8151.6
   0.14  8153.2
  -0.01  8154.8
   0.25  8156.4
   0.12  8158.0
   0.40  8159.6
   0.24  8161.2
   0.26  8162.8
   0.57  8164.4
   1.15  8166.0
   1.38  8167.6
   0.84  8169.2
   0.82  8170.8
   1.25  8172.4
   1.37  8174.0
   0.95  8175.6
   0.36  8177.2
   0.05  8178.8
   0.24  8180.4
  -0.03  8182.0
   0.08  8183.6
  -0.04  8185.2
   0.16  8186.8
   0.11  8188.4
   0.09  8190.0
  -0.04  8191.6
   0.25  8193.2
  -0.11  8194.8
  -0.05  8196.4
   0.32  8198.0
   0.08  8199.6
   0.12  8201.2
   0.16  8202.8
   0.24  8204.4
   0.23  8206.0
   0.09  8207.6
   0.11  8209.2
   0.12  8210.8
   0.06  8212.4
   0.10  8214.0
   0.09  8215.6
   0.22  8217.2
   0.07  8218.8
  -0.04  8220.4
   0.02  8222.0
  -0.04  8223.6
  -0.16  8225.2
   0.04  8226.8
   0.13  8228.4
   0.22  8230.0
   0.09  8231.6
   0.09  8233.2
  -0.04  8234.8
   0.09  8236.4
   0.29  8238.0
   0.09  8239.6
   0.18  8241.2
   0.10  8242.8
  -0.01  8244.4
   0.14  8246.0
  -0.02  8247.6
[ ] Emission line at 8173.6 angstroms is [O II] 3727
